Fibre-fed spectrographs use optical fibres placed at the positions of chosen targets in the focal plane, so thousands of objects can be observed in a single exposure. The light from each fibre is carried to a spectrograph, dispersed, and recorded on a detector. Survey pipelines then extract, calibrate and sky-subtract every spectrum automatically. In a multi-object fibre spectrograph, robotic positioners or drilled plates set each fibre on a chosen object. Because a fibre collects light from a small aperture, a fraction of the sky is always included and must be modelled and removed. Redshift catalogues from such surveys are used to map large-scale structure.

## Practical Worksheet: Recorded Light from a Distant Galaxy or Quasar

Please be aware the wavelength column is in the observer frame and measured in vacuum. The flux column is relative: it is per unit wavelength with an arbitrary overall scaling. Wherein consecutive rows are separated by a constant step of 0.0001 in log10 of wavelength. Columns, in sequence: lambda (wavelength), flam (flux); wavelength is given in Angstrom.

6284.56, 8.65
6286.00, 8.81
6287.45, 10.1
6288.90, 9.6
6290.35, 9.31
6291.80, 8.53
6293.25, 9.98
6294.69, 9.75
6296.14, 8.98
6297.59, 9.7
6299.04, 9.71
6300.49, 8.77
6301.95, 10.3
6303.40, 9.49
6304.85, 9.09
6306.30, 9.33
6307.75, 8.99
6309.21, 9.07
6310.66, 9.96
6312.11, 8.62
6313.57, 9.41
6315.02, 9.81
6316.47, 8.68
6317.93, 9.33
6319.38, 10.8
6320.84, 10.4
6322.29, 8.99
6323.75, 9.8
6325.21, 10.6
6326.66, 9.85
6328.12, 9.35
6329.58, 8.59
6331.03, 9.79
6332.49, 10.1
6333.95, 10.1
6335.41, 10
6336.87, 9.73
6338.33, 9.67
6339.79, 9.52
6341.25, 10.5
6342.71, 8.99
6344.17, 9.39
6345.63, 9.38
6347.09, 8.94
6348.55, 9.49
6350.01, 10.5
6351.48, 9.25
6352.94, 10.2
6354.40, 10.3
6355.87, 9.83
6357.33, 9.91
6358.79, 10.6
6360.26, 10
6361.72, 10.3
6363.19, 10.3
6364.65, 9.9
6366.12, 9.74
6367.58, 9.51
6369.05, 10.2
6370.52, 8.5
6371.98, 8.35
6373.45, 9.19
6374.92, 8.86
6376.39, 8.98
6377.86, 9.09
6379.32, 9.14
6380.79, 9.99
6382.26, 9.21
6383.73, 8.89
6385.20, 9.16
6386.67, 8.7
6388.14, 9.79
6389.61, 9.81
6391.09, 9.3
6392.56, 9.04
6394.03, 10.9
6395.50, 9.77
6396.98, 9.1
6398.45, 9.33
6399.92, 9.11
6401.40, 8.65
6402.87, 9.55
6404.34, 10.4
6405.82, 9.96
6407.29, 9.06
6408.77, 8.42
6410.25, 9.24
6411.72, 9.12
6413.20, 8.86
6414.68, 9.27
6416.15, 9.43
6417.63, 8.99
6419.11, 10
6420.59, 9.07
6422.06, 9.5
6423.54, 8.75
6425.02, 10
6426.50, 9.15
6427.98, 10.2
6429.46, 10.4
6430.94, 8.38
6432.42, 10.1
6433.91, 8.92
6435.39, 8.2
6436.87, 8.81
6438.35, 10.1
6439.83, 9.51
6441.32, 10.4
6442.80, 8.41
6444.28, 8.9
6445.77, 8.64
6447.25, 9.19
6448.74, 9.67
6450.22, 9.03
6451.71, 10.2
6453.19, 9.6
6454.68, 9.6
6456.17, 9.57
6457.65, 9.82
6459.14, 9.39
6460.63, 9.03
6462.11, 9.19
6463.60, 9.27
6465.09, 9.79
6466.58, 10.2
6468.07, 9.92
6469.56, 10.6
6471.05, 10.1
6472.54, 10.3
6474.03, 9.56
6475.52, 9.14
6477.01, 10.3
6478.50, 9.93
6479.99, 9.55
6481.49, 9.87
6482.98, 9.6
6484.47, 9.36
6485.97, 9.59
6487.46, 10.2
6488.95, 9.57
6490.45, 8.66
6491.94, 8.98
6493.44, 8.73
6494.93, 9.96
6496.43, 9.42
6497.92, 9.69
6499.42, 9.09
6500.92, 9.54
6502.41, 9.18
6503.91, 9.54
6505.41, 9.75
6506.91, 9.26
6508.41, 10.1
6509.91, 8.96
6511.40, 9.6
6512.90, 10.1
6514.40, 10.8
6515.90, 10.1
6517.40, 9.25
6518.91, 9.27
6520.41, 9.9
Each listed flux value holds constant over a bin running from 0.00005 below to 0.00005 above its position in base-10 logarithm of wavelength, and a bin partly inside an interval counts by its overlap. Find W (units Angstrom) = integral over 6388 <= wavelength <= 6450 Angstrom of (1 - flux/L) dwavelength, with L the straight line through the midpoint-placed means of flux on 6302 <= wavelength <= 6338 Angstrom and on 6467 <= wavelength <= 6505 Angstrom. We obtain 1.6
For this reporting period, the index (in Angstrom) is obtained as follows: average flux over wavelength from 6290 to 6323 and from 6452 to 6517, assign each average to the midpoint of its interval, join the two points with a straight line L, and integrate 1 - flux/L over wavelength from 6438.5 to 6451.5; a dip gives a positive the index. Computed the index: 0.4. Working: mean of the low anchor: 9.44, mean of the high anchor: 9.64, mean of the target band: 9.3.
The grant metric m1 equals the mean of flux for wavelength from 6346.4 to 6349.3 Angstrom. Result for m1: 9.24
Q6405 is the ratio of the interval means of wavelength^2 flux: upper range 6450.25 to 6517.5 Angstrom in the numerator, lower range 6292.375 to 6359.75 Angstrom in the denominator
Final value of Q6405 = 1.1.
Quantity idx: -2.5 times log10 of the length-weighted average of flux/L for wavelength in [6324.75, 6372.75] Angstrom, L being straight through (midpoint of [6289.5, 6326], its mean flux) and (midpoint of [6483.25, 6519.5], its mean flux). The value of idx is -0.03 mag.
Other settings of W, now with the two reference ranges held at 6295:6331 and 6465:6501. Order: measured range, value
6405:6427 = 0.77 Angstrom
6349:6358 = -0.42 Angstrom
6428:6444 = 0.44 Angstrom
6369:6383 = 0.67 Angstrom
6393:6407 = -0.04 Angstrom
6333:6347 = -0.22 Angstrom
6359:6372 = -0.28 Angstrom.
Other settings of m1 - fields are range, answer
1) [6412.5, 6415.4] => 9.06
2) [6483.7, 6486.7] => 9.46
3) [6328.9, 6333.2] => 9.51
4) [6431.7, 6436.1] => 9.06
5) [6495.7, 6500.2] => 9.4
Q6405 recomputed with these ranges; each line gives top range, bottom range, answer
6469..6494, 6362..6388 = 1.07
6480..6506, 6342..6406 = 1.03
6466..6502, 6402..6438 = 1.06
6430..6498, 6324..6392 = 1.02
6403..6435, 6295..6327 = 1.02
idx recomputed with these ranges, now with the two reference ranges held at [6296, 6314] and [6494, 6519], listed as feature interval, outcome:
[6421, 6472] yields 0.01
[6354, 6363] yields -0.08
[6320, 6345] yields -0.04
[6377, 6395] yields 0.00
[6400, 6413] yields 0.03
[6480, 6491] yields 0.00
